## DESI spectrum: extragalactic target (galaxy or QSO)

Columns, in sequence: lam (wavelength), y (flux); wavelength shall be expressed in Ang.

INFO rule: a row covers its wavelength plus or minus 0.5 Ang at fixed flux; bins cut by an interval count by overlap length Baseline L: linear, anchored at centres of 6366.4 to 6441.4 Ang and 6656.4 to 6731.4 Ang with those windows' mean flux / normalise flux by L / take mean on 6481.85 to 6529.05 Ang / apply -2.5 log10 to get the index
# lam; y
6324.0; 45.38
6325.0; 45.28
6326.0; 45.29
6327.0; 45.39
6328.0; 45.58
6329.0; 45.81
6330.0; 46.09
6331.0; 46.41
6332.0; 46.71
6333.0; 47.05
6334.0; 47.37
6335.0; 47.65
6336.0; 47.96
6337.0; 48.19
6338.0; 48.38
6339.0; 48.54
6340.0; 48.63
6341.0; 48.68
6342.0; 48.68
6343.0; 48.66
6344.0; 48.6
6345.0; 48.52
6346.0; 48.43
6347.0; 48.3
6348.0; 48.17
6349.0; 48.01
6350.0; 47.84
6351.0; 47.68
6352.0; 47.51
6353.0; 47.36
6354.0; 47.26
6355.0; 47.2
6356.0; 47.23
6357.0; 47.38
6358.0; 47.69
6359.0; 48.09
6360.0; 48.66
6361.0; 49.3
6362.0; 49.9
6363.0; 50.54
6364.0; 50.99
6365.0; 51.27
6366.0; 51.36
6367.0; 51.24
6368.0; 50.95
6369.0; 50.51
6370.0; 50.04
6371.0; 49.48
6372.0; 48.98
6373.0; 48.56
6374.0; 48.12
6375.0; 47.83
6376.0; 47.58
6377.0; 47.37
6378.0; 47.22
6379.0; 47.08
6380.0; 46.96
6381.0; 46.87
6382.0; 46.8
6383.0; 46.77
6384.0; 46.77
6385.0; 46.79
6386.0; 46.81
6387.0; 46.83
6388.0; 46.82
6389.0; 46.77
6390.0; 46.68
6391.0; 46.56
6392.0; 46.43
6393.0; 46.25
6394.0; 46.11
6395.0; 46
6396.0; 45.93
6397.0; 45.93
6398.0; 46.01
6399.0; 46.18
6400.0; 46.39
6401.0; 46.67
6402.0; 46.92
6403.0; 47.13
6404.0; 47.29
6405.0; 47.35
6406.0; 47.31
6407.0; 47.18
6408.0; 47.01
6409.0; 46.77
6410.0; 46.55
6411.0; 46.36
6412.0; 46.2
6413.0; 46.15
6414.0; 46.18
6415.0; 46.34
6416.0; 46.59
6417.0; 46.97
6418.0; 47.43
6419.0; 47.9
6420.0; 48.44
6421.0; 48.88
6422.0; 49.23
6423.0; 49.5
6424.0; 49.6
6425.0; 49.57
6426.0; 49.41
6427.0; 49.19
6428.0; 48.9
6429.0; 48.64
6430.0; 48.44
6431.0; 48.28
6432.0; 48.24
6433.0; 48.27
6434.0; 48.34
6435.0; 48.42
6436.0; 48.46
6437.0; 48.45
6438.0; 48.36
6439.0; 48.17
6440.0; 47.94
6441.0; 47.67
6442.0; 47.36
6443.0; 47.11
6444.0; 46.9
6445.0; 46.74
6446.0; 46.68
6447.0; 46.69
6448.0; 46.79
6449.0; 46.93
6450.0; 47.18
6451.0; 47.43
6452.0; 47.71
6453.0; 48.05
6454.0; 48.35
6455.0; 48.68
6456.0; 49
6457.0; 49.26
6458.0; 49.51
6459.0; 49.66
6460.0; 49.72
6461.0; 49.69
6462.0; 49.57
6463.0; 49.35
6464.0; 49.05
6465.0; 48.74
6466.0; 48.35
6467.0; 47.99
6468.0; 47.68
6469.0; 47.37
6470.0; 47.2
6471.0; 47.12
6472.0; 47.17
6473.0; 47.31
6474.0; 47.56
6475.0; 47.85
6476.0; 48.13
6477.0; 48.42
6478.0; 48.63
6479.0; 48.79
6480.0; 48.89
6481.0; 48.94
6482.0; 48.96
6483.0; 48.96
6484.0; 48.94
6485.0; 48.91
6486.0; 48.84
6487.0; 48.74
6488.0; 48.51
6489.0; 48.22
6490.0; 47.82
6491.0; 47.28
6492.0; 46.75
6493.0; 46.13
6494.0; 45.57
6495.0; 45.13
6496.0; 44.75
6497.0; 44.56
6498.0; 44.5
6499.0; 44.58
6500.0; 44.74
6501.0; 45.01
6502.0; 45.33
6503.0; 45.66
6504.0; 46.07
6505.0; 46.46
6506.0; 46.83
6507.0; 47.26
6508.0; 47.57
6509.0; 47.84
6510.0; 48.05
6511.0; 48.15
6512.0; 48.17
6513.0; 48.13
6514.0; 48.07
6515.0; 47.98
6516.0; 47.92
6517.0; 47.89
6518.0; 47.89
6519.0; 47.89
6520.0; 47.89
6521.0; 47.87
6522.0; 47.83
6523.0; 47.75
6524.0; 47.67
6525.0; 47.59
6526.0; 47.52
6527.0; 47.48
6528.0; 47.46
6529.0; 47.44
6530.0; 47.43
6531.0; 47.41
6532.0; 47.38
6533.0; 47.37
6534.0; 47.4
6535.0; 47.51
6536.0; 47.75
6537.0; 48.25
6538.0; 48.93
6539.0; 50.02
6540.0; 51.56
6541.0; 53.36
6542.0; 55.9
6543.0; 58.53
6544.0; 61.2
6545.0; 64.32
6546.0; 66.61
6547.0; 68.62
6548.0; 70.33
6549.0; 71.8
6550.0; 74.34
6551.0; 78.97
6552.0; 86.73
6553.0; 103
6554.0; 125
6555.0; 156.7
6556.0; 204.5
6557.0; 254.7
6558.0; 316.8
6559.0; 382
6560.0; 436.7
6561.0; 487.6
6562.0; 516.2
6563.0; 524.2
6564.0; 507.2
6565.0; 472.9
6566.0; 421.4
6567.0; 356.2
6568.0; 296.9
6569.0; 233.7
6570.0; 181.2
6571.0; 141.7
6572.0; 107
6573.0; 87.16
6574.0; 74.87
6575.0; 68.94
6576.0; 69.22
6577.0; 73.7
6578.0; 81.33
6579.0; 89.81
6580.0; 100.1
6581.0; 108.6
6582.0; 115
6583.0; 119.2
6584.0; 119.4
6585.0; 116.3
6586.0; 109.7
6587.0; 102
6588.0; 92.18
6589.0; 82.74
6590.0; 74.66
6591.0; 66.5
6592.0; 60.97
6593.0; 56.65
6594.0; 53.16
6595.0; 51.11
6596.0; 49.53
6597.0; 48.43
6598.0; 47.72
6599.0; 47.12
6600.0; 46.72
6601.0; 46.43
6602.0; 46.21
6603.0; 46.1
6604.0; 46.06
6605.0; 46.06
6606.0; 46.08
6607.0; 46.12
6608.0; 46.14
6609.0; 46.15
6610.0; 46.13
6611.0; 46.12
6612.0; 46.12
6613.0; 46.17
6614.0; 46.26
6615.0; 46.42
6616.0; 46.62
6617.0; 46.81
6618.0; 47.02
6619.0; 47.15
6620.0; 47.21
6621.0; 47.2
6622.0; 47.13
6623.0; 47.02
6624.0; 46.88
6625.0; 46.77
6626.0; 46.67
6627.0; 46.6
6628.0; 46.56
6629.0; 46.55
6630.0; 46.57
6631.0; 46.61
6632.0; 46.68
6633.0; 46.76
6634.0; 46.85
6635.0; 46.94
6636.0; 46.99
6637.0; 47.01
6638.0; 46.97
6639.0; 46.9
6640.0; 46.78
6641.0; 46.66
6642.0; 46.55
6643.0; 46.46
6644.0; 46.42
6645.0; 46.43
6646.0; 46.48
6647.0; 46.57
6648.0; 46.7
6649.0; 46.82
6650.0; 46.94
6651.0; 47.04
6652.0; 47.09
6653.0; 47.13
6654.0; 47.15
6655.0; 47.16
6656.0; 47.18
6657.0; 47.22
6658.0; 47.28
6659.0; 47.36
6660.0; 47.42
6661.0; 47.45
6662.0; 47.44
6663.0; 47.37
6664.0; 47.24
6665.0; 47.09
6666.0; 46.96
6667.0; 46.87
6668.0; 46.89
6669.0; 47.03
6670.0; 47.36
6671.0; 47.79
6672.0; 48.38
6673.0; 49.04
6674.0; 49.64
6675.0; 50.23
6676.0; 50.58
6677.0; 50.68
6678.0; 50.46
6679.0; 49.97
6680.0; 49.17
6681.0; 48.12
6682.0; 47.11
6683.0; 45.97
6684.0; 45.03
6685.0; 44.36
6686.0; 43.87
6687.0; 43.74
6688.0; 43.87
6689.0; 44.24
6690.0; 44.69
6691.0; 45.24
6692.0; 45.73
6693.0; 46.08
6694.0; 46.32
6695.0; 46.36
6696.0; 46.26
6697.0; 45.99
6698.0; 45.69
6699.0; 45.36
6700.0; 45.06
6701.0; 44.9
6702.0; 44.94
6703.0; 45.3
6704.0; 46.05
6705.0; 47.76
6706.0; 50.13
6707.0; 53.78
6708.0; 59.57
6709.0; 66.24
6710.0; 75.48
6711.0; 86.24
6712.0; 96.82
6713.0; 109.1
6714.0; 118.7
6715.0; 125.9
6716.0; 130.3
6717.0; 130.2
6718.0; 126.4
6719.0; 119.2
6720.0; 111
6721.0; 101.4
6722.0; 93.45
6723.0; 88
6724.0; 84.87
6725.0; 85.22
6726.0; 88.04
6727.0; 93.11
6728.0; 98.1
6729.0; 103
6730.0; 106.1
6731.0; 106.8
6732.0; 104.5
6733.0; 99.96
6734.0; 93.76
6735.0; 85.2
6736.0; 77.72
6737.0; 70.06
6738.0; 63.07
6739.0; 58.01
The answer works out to 0.133 mag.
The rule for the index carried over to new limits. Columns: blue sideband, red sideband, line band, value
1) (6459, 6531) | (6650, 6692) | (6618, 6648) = 0.01 mag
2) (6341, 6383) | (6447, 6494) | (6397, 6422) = 0.03 mag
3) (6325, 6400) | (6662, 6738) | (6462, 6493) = 0.13 mag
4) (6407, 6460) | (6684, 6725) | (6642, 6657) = 0.36 mag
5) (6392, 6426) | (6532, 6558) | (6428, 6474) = 0.22 mag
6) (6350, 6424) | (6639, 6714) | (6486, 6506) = 0.06 mag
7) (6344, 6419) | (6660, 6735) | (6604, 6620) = 0.30 mag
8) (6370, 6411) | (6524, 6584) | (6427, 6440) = 0.45 mag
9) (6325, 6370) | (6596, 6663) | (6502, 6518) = 0.00 mag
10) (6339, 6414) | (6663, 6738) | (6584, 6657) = 0.20 mag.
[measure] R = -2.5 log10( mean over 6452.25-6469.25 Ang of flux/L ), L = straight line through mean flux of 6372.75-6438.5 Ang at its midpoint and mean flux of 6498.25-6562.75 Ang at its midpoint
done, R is 0.34 mag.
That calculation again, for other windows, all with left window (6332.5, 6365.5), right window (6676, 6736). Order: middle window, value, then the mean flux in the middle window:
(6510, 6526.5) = 0.23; 47.9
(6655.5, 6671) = 0.41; 47.2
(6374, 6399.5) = 0.09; 46.7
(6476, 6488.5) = 0.17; 48.8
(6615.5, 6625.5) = 0.37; 47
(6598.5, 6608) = 0.37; 46.3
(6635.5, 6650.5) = 0.40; 46.7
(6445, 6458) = 0.15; 47.8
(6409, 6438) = 0.11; 48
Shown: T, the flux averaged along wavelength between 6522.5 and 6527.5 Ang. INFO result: 47.6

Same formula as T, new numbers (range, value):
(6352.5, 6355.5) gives 47.3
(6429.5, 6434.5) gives 48.3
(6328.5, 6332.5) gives 46.3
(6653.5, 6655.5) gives 47.2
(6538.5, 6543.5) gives 53.9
